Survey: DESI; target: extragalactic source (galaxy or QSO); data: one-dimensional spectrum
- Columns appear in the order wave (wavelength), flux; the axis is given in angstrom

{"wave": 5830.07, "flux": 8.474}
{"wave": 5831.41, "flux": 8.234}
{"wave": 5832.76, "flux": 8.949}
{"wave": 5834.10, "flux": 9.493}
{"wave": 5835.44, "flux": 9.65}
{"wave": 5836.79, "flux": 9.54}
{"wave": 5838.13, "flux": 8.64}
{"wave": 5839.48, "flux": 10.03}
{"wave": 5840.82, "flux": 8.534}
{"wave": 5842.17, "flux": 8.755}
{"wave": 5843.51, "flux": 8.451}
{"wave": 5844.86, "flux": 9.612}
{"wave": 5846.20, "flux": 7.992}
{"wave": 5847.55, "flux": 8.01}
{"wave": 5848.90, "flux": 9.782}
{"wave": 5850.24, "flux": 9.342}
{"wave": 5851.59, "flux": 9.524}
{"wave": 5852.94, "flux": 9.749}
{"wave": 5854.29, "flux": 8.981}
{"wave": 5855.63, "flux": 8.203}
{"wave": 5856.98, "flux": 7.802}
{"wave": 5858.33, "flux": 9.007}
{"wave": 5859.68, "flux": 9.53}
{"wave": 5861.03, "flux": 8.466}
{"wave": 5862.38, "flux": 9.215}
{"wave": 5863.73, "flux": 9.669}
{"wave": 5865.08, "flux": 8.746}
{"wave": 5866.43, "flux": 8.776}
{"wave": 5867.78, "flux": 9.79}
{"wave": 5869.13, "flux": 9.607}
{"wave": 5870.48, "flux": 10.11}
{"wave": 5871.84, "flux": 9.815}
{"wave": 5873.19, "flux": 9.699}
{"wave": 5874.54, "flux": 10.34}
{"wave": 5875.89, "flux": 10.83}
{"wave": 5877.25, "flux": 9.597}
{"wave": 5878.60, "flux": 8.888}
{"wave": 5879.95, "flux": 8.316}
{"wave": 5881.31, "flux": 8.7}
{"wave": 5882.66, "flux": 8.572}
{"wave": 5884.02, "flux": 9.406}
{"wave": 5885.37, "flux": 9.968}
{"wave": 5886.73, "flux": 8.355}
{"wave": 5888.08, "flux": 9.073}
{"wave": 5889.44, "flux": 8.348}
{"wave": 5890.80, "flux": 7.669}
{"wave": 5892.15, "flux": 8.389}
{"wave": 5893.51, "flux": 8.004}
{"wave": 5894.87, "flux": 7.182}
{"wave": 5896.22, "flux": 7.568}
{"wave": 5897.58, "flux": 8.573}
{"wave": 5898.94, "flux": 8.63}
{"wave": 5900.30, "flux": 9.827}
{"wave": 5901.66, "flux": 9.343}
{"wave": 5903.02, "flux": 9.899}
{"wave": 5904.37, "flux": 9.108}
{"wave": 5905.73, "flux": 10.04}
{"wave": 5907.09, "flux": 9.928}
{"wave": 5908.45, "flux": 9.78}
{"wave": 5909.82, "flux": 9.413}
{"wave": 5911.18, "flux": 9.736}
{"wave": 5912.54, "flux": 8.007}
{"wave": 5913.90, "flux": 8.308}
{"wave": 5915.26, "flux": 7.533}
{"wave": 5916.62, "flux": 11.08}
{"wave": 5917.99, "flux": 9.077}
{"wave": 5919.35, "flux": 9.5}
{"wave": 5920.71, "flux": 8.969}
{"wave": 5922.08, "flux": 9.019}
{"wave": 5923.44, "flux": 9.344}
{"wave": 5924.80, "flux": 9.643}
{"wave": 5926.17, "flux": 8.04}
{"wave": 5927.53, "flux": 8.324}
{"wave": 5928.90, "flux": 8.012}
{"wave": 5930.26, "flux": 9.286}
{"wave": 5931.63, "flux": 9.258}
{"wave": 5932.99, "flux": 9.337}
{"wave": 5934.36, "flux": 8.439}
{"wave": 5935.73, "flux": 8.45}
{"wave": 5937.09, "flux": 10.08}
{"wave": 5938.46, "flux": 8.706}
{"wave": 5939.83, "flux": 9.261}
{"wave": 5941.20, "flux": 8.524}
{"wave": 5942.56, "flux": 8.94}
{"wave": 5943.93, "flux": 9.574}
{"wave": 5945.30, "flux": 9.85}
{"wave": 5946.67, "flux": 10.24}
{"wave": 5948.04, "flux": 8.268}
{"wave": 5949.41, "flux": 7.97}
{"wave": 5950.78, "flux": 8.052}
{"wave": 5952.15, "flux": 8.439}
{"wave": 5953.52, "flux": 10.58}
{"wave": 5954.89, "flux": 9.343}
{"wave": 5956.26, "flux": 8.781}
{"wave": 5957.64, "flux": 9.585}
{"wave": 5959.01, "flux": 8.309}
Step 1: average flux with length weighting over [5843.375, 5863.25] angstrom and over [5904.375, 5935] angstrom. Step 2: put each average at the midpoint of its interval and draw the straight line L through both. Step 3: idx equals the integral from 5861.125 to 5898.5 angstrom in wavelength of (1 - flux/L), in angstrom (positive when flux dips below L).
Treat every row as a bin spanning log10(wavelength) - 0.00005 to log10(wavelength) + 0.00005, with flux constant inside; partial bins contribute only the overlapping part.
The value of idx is 0.0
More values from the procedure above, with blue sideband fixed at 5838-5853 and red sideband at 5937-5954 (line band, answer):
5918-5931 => 0.2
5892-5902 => 0.7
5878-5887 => 0.1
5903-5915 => -0.3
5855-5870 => 0.0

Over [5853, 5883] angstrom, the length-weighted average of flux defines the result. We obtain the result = 9.23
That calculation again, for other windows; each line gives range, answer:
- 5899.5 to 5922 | 9.33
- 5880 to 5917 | 8.88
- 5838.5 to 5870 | 9.03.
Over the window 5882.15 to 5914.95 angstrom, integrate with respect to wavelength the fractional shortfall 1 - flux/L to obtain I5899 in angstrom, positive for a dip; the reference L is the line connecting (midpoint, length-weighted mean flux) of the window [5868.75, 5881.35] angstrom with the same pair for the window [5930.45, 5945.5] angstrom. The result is 2.0 angstrom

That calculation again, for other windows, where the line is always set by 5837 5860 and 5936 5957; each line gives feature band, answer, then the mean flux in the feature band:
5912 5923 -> 0.1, 8.96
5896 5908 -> -0.3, 9.29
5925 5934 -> 0.3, 8.75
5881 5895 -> 0.7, 8.56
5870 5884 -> -0.8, 9.47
